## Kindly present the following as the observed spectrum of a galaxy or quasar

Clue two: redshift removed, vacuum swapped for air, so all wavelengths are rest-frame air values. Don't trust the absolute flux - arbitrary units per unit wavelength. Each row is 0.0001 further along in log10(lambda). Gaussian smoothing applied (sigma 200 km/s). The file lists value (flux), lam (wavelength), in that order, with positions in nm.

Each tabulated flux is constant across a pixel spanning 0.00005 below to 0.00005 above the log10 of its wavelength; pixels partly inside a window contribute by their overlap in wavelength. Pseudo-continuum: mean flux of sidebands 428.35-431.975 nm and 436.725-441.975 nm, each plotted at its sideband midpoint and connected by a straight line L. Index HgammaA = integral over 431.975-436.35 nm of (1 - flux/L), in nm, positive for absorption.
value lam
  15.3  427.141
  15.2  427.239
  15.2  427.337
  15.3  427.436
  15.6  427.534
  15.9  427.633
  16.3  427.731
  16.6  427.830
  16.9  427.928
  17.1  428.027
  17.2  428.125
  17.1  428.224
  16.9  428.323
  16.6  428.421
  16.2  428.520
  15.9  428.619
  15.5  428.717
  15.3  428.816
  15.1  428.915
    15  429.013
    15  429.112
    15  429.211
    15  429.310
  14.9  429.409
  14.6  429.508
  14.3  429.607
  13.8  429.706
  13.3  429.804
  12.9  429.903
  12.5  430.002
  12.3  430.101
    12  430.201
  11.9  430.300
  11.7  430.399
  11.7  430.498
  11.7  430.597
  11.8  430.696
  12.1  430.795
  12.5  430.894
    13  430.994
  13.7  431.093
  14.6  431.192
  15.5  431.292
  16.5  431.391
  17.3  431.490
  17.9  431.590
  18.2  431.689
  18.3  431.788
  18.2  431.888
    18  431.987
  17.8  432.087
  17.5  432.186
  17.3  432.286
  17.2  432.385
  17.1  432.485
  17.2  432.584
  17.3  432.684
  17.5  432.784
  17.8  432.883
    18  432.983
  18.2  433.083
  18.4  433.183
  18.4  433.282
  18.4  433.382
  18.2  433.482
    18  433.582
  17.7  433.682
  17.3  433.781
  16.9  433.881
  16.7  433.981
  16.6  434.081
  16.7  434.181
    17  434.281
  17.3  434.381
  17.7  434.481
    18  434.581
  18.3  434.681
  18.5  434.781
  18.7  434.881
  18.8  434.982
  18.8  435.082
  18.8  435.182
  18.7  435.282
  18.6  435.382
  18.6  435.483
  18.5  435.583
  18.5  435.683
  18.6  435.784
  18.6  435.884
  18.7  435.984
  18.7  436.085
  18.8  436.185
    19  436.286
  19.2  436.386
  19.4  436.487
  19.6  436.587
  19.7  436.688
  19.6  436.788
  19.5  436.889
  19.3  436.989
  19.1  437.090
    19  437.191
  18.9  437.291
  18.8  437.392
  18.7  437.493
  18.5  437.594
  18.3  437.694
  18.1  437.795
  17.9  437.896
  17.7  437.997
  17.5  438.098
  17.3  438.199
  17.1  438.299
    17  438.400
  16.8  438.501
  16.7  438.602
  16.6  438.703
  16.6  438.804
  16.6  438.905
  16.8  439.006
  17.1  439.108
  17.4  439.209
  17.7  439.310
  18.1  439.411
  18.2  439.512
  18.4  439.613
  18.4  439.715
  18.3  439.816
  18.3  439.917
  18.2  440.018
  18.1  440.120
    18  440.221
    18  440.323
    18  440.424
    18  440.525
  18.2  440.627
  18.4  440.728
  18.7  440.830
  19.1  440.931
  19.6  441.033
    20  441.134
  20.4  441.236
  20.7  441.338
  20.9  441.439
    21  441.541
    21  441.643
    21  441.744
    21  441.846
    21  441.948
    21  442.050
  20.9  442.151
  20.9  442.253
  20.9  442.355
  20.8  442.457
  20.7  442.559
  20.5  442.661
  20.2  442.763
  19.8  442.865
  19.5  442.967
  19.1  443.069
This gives -0.46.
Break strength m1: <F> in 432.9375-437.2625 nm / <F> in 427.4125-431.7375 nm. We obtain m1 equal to 1.2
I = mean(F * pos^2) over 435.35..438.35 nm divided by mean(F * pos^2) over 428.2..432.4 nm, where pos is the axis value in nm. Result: 1.3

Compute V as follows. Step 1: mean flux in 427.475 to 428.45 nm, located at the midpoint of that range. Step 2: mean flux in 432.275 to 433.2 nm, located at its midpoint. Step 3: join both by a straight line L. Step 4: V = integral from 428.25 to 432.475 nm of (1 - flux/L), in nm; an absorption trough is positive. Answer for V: 0.53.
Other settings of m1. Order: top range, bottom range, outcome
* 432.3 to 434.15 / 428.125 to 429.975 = 1.16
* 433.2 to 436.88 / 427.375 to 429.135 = 1.14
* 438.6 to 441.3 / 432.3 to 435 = 1.02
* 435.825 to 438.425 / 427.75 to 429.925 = 1.20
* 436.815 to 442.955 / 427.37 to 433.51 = 1.20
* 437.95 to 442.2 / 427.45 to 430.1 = 1.21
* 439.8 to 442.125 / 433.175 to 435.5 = 1.08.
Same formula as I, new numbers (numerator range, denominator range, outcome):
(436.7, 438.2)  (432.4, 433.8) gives 1.07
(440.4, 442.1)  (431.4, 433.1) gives 1.18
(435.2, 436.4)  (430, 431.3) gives 1.53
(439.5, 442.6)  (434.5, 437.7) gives 1.06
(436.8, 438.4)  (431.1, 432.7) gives 1.10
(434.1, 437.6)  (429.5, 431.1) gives 1.52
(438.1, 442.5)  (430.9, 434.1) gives 1.13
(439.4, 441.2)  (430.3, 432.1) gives 1.29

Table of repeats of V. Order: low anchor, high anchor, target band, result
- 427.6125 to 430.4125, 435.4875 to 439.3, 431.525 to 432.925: -0.13 nm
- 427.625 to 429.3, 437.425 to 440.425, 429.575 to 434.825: 0.20 nm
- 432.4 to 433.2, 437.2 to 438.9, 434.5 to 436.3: -0.10 nm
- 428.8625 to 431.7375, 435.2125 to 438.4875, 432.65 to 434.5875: -0.15 nm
